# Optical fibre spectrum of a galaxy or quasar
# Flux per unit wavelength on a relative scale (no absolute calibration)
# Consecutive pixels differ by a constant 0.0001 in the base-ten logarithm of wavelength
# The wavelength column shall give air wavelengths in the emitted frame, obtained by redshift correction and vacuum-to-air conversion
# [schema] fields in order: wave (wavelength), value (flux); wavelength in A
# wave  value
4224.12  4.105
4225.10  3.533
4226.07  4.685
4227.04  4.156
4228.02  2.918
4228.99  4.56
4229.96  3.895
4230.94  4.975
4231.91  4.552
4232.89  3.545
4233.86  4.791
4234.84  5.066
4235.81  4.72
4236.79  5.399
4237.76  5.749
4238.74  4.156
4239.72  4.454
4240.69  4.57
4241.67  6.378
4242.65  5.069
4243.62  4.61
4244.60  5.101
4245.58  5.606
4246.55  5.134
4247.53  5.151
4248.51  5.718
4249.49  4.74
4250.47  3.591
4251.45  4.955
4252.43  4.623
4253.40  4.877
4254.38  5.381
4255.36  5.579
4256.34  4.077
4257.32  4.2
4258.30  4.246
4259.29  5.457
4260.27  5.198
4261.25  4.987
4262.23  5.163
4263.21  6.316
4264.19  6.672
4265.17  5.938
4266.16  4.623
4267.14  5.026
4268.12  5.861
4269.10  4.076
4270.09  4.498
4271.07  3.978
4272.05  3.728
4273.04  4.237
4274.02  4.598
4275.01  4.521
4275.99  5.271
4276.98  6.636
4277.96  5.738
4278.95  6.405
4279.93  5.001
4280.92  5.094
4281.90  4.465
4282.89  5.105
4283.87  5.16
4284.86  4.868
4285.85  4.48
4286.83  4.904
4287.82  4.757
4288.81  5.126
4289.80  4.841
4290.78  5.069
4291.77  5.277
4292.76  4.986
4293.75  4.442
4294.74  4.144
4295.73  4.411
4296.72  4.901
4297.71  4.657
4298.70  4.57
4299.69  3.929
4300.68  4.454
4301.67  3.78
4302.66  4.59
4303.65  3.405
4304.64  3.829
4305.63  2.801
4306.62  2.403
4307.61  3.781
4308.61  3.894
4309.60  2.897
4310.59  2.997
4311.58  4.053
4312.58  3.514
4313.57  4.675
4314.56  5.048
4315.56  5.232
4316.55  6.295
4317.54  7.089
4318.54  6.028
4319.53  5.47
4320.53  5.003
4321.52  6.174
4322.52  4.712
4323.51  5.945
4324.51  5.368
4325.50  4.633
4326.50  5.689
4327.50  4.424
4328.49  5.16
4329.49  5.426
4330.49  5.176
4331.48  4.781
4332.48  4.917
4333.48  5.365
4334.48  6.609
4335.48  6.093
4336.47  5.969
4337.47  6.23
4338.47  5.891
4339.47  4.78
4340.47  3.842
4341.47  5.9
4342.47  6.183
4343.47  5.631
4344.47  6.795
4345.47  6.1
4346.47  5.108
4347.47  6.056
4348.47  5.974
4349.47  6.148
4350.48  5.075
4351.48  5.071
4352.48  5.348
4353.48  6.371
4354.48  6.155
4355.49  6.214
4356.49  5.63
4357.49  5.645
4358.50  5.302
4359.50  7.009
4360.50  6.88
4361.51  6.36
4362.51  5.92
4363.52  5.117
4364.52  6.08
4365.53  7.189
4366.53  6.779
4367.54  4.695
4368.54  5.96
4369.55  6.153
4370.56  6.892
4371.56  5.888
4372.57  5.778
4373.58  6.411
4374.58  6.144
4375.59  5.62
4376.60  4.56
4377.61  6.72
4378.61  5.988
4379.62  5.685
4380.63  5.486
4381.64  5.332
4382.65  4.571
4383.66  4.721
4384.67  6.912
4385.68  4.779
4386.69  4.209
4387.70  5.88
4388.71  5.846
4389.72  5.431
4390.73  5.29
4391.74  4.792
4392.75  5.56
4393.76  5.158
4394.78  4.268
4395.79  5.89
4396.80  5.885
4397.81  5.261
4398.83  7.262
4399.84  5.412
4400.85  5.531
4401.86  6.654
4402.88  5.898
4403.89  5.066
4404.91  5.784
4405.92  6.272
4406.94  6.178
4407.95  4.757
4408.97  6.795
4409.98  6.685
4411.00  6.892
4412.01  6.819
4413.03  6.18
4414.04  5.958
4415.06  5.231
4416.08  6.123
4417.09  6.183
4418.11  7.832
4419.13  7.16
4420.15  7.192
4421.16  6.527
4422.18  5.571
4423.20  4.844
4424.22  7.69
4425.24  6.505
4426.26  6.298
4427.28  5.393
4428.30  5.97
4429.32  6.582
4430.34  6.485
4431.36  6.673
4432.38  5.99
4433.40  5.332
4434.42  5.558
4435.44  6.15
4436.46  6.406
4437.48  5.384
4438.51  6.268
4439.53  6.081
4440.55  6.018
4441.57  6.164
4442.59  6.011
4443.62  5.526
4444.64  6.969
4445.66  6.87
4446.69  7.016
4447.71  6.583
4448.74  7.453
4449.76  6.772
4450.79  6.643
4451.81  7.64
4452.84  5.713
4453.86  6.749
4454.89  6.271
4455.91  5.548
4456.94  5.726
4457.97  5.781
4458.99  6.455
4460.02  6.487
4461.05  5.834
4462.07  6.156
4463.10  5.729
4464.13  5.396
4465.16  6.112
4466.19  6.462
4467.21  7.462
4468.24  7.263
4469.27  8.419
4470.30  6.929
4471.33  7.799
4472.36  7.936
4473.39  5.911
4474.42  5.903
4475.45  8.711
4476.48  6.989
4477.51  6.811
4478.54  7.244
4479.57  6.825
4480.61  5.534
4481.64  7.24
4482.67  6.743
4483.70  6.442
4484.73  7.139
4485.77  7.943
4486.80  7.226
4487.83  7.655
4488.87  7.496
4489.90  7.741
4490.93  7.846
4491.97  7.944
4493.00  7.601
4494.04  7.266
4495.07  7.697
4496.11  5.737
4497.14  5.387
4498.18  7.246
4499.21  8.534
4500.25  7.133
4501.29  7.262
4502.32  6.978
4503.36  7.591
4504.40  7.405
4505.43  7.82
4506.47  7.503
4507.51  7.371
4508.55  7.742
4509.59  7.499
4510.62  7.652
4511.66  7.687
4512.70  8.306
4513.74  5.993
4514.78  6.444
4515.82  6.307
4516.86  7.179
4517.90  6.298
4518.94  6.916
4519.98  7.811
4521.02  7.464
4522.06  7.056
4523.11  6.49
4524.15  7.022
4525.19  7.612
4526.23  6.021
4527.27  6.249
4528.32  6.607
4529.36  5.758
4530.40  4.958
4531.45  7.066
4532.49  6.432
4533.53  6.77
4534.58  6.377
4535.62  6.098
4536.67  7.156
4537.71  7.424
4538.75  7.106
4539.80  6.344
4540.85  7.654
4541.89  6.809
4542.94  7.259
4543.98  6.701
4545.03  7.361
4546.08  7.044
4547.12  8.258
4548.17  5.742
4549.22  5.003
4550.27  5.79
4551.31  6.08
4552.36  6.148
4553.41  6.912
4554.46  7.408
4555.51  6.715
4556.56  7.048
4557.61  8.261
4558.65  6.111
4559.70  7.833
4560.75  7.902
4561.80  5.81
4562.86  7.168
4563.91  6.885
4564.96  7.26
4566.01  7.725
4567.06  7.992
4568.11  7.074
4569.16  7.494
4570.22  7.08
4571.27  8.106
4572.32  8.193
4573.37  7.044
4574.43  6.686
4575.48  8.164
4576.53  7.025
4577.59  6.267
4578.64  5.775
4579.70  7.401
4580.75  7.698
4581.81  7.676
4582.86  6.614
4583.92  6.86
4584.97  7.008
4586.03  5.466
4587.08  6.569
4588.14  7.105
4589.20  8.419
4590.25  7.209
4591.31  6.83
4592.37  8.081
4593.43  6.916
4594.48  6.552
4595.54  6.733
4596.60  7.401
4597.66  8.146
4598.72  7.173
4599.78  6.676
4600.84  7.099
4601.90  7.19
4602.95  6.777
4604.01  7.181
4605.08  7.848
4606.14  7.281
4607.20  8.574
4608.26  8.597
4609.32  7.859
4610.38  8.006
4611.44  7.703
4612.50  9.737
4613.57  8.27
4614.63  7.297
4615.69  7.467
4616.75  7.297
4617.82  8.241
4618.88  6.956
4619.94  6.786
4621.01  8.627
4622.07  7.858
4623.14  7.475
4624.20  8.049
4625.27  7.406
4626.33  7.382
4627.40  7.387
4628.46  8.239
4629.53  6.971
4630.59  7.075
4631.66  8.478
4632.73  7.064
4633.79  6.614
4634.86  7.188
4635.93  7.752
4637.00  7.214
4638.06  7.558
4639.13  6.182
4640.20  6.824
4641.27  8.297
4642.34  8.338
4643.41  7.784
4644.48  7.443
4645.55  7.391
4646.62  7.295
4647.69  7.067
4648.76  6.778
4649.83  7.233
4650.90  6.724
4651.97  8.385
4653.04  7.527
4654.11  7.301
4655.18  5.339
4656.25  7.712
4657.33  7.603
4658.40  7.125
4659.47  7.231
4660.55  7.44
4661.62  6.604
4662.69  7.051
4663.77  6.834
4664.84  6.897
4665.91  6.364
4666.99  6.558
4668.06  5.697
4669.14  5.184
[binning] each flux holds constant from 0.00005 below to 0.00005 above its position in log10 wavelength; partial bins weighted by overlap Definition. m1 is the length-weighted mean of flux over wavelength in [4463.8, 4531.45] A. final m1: 7.06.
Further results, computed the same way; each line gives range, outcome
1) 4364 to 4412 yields 5.78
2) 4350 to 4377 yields 5.94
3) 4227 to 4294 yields 4.92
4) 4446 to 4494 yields 6.86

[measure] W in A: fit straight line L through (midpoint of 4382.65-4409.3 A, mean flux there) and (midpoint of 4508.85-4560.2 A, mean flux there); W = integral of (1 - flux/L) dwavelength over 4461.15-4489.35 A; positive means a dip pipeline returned -2.86 A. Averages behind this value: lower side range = 5.57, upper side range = 6.83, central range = 6.93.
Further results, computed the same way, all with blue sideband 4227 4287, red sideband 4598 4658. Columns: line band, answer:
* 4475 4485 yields -0.8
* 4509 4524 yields -0.8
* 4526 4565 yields 1.1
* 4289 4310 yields 4.2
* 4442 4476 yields -1.6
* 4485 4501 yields -2.0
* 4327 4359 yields -0.5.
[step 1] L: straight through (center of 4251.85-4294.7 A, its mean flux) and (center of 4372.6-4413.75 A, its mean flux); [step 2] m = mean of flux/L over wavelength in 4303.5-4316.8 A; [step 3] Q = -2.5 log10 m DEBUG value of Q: 0.32 mag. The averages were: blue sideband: 5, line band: 3.89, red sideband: 5.72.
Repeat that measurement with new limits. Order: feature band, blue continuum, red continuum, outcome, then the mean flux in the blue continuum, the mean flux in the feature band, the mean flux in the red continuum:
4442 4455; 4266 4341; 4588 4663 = -0.107 mag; 4.84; 6.64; 7.45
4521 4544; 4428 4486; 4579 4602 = 0.026 mag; 6.53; 6.7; 7.12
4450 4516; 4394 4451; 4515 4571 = -0.072 mag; 6.19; 6.97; 6.85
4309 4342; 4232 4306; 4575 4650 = 0.016 mag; 4.85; 5.19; 7.39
